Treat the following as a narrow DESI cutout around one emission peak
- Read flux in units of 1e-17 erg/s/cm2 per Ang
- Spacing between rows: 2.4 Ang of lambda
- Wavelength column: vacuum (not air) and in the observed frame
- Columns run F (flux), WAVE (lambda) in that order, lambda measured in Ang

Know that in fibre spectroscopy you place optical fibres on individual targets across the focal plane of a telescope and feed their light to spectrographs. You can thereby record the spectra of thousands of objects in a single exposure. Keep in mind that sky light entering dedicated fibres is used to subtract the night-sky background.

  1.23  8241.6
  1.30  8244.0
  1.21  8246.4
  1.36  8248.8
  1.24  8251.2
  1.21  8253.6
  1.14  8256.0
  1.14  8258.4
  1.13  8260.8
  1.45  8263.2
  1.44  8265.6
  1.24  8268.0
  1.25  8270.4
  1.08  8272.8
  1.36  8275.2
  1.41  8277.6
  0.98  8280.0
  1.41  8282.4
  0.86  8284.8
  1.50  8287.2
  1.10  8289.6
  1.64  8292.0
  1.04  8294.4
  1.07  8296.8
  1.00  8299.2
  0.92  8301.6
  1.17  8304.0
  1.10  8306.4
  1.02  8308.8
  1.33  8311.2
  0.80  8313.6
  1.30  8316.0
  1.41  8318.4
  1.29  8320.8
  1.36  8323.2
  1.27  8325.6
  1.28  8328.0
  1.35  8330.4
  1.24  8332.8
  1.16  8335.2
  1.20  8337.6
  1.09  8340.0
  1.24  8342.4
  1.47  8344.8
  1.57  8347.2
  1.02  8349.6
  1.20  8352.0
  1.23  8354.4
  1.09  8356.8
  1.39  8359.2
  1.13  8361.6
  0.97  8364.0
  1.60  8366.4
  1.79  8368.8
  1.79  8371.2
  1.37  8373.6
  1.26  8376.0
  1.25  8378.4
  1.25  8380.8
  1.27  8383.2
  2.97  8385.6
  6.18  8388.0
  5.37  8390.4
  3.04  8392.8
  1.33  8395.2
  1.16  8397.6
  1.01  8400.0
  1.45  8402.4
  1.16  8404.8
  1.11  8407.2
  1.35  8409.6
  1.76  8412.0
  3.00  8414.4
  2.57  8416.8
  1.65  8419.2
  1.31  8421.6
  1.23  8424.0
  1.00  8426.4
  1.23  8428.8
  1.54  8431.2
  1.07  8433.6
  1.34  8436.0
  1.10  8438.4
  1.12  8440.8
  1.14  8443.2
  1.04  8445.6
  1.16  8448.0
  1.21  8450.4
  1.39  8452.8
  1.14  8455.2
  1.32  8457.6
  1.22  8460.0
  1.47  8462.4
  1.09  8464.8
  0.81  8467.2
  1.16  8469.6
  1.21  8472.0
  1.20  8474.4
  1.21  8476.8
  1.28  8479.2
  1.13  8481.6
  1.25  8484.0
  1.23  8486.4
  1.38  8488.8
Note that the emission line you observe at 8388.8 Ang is H-alpha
